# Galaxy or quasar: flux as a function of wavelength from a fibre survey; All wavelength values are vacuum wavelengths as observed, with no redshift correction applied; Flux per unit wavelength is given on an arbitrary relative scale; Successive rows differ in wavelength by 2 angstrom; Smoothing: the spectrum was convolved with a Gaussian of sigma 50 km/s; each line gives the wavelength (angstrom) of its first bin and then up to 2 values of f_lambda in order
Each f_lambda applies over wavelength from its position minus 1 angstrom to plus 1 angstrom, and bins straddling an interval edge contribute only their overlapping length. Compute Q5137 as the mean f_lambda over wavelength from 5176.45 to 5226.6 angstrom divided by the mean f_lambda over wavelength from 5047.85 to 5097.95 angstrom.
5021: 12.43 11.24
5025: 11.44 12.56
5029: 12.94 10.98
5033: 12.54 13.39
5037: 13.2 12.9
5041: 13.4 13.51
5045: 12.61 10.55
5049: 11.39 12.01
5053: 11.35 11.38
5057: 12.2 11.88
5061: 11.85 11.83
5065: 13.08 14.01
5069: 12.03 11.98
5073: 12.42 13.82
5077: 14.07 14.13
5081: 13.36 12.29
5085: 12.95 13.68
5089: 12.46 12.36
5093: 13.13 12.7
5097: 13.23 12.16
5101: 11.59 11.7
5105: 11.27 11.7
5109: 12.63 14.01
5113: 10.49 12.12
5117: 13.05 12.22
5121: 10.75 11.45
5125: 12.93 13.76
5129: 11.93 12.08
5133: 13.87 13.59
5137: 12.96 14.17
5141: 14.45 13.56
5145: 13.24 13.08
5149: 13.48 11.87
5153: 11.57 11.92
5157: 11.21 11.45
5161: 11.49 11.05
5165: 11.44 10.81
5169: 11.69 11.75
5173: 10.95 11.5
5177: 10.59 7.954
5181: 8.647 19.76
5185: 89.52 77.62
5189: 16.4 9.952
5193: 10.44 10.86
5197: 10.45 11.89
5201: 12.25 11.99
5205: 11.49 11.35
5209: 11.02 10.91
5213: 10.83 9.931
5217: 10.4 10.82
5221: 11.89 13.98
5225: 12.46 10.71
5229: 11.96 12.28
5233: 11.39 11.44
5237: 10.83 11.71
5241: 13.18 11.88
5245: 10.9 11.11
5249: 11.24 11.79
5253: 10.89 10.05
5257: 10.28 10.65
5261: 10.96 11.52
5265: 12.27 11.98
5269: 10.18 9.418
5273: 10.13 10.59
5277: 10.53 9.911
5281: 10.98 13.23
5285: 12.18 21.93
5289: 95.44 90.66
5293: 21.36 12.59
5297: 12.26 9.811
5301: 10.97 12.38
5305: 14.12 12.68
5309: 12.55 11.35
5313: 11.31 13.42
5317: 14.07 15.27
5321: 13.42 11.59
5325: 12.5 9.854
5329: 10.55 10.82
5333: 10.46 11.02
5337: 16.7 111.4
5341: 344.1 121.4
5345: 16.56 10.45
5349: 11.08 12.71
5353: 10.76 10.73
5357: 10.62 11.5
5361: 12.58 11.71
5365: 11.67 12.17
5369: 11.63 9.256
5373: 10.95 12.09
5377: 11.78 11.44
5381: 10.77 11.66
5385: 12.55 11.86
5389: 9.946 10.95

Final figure 1.37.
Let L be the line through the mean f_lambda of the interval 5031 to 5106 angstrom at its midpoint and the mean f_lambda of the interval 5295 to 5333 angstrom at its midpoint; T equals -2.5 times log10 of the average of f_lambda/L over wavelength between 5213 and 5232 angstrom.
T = 0.07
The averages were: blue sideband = 12.5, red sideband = 12.1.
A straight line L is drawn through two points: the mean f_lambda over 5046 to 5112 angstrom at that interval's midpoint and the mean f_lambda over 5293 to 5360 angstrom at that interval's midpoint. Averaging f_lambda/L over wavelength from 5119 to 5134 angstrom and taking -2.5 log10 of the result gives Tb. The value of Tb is 0.246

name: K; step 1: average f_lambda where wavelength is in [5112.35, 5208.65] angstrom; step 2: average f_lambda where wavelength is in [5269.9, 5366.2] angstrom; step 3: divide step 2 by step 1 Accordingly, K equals 1.79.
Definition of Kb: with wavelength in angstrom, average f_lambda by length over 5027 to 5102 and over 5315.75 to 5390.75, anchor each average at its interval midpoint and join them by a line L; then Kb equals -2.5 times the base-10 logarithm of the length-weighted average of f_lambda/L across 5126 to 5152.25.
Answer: 0.21 mag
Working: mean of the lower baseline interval 12.6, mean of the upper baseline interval 26.3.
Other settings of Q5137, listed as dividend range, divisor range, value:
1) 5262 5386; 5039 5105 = 1.87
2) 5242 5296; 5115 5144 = 1.39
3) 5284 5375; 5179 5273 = 1.92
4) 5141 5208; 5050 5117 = 1.29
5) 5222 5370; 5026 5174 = 1.73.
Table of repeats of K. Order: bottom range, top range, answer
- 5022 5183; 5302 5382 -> 2.07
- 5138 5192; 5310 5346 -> 2.44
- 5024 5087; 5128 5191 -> 1.34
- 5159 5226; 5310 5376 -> 1.79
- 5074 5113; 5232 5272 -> 0.88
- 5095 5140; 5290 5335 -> 1.28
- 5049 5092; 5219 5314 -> 1.22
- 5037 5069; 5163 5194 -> 1.70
